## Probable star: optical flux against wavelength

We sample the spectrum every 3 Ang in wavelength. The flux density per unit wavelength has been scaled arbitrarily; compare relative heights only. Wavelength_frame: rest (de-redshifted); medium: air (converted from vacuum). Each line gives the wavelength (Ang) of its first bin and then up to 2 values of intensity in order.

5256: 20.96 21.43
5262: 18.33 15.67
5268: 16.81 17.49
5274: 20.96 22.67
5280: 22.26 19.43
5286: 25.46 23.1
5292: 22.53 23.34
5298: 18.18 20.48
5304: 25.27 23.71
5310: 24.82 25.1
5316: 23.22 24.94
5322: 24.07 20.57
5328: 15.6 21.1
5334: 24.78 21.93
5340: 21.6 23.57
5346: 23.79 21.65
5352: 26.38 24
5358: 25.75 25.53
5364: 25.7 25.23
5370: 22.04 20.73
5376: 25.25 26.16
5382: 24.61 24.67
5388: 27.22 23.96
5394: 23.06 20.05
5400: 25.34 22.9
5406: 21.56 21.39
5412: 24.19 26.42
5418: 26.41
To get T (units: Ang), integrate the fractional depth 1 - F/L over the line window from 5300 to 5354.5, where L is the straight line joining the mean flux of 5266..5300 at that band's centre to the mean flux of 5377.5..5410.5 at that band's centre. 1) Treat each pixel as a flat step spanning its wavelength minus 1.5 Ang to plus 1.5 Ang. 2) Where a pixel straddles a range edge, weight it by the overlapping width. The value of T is -2.2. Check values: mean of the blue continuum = 21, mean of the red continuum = 23.7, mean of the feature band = 23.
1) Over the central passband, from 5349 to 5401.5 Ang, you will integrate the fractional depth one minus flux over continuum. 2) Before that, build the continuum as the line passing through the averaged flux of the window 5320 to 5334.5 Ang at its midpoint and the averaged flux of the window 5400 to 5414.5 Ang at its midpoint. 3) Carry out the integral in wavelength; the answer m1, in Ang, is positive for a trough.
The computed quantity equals -4.9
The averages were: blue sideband 21.1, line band 24.4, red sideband 23.1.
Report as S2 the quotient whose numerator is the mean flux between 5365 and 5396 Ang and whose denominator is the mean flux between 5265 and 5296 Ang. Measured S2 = 1.1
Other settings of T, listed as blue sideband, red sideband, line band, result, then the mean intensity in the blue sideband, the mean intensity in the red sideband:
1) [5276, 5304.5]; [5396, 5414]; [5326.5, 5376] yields -1.5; 22.2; 22.7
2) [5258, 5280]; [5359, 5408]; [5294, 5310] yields -1.4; 19.2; 24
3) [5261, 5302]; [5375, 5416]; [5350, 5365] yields -1.6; 20.5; 24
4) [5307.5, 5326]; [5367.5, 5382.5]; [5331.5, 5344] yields 0.5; 23.9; 23.8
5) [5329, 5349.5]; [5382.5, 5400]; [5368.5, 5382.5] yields -0.1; 22.5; 24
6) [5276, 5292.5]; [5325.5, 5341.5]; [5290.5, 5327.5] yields -1.8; 22.6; 21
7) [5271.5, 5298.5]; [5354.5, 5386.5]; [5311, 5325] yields -0.6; 22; 24.5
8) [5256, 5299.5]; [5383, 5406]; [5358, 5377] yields -1.0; 20.6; 23.7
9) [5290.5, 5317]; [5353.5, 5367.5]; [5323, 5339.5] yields 2.1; 23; 25.2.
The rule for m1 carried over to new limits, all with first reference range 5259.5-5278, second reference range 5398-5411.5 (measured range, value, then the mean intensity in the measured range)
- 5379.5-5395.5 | -1.8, 24.8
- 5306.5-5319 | -2.7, 24.3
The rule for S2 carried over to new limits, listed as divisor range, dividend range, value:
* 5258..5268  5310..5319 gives 1.35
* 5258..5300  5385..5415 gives 1.15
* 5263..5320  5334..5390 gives 1.11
